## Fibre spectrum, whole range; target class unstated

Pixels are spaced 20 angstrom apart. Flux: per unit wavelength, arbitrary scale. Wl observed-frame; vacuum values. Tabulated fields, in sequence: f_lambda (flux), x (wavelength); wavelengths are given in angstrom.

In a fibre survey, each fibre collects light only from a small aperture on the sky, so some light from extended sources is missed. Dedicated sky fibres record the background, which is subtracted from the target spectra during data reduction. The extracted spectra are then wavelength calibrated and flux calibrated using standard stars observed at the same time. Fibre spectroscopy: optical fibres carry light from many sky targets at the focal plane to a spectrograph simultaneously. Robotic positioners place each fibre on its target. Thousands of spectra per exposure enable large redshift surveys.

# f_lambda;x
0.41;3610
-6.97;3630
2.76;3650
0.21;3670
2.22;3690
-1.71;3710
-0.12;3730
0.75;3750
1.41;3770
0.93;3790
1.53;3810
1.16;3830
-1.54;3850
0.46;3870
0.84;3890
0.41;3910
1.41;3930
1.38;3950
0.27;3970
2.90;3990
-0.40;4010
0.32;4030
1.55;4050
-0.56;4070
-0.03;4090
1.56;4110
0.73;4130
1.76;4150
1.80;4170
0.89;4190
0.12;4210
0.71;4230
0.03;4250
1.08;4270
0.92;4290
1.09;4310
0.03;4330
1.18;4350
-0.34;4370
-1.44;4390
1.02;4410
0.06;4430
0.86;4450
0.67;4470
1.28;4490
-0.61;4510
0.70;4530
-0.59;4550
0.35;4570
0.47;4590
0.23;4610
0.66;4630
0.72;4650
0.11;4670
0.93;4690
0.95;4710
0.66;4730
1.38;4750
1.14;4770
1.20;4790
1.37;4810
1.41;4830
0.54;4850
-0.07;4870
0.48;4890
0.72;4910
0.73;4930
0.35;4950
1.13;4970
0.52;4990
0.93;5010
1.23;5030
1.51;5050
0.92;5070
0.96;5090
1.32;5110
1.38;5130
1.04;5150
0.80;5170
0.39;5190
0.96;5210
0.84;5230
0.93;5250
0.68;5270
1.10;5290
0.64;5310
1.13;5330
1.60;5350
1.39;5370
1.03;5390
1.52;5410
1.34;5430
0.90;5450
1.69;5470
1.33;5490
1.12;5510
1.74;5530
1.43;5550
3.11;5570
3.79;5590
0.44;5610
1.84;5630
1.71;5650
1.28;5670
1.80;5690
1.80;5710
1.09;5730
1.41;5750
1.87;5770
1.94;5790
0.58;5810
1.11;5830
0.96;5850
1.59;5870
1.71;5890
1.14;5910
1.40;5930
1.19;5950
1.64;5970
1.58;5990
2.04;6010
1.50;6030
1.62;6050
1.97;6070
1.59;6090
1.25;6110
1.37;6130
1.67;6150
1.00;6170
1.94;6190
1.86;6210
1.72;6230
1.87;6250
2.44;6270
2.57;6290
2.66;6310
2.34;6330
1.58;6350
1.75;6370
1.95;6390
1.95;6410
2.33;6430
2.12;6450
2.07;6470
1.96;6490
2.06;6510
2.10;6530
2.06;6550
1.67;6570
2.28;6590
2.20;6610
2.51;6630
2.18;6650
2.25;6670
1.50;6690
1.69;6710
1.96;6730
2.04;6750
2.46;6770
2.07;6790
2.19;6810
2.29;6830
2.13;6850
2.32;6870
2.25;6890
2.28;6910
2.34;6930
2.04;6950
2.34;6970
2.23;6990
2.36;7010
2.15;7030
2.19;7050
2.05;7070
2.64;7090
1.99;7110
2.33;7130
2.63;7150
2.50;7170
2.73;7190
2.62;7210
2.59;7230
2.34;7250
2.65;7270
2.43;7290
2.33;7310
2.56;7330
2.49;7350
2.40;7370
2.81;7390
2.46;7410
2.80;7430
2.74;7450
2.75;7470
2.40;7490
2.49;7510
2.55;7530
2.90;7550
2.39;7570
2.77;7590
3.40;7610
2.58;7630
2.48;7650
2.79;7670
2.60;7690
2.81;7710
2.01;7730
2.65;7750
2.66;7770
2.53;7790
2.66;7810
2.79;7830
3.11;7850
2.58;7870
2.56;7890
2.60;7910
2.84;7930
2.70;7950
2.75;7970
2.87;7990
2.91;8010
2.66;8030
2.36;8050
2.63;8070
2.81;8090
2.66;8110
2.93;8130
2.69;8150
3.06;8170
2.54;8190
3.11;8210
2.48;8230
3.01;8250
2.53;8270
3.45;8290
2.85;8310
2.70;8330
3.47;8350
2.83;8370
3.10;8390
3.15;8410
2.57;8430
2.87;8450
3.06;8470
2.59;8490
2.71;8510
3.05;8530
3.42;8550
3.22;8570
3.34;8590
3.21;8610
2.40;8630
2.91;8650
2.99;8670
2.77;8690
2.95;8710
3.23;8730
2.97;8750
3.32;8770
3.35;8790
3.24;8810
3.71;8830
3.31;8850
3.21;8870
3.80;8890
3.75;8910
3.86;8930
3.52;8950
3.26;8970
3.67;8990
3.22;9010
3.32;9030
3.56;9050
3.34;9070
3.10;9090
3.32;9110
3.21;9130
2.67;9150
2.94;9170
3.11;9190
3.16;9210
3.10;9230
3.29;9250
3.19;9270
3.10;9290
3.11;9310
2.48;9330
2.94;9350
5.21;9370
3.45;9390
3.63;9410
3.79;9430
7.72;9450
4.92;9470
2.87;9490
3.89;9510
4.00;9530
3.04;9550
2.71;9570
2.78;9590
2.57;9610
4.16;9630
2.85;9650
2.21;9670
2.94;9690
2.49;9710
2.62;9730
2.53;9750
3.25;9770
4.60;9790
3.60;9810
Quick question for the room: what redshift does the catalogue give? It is 0.55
